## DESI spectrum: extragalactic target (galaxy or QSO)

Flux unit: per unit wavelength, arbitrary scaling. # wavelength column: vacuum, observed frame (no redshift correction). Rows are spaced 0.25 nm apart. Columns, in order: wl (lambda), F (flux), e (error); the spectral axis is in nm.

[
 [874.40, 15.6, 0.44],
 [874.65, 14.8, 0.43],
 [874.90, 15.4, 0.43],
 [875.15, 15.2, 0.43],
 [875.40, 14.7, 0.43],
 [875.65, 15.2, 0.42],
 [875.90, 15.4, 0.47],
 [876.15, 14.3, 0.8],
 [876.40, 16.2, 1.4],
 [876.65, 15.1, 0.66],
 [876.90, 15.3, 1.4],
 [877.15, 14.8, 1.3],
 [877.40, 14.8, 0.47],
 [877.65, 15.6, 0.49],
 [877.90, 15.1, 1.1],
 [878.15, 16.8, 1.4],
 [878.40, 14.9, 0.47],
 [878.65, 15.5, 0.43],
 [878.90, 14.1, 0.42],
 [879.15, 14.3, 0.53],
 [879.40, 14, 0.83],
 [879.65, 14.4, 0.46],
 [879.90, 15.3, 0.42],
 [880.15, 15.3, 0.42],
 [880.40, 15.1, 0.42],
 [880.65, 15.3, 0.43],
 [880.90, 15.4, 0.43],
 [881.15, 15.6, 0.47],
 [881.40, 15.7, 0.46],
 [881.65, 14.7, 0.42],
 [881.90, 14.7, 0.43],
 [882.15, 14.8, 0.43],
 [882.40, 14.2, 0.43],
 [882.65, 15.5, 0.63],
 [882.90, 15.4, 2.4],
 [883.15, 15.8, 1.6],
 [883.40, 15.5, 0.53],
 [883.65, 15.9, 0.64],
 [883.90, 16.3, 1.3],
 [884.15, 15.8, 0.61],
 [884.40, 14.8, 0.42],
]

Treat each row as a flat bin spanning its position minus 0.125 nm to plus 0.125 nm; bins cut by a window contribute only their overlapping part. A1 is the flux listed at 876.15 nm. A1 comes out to 14.3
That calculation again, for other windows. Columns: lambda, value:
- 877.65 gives 15.6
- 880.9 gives 15.4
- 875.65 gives 15.2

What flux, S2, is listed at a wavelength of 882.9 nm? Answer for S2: 15.4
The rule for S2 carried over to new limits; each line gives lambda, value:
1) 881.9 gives 14.7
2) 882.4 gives 14.2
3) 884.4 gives 14.8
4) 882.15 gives 14.8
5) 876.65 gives 15.1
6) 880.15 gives 15.3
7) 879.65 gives 14.4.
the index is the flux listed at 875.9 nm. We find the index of 15.4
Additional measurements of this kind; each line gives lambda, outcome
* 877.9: 15.1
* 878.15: 16.8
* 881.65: 14.7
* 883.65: 15.9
